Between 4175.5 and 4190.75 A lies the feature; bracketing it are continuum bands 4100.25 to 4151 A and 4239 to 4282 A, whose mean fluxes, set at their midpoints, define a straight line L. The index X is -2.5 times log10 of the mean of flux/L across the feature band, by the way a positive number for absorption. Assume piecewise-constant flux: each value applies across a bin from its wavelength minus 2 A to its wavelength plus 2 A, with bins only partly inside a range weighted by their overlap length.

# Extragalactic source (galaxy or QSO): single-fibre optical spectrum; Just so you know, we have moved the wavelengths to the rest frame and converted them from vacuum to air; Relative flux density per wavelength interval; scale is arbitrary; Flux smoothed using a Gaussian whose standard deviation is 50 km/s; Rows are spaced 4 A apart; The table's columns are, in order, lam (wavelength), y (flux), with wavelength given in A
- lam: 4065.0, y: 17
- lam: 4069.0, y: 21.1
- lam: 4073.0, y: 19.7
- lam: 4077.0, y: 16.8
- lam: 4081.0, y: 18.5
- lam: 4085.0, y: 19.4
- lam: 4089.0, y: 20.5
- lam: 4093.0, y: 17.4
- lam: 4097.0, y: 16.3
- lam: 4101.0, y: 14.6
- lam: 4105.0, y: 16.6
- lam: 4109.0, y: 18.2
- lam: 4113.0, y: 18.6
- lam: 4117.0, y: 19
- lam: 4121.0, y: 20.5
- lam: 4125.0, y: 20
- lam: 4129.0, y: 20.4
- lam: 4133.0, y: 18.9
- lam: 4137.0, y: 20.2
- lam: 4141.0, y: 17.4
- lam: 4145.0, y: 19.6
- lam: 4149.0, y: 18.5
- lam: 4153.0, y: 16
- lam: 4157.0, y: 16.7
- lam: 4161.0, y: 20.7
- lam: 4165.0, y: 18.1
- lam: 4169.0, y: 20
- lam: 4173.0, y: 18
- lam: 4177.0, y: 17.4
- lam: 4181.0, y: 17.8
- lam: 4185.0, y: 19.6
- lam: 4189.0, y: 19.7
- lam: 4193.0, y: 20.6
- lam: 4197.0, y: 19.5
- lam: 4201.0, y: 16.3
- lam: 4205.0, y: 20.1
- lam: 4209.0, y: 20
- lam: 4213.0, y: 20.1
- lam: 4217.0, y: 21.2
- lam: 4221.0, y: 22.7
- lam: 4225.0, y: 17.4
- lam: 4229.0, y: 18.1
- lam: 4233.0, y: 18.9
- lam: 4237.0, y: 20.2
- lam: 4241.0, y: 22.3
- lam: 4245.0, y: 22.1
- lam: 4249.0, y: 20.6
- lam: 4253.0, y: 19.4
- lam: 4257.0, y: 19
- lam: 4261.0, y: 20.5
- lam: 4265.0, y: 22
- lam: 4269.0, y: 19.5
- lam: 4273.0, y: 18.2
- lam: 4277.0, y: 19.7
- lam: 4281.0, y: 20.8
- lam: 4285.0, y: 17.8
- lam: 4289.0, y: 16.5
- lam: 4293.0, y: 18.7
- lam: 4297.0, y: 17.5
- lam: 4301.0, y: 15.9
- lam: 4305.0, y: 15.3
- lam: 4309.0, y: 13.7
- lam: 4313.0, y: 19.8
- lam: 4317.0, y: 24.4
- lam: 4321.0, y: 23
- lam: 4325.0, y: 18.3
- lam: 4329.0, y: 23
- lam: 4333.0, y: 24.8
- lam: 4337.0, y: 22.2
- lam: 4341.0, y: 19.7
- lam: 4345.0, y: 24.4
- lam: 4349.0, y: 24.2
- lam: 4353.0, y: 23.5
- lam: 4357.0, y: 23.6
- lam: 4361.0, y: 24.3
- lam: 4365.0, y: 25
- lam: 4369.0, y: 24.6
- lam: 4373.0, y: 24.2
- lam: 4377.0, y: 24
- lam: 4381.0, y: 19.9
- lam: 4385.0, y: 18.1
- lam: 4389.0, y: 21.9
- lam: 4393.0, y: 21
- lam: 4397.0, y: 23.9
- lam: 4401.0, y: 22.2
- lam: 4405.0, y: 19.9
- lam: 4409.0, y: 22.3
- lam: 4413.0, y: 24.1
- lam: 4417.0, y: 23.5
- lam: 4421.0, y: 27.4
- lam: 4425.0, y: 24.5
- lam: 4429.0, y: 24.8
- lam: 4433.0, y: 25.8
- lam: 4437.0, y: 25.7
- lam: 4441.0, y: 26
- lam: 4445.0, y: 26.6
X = 0.05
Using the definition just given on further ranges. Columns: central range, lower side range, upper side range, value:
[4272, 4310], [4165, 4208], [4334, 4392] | 0.21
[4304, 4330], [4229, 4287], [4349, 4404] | 0.09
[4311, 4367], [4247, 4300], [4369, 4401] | -0.10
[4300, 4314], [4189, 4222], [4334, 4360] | 0.36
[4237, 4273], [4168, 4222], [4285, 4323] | -0.09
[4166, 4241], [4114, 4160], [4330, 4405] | 0.03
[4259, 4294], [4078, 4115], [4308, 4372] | 0.11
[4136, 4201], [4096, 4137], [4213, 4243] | 0.03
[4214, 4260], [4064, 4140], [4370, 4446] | 0.03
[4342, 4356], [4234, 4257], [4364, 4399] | -0.08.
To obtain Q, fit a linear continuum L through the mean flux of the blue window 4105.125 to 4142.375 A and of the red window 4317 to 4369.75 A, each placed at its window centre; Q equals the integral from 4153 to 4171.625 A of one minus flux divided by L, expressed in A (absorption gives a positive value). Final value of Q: 1.2 A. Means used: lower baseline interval 19.1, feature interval 18.5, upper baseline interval 23.1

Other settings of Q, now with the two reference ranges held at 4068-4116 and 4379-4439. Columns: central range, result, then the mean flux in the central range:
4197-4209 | 0.7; 18.7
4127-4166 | 0.6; 18.7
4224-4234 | 1.0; 18.1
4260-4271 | 0.1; 20.7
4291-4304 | 2.5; 17.2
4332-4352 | -0.9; 23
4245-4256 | 0.1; 20.3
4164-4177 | 0.5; 18.5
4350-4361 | -0.8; 23.7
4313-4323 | -0.6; 22.9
